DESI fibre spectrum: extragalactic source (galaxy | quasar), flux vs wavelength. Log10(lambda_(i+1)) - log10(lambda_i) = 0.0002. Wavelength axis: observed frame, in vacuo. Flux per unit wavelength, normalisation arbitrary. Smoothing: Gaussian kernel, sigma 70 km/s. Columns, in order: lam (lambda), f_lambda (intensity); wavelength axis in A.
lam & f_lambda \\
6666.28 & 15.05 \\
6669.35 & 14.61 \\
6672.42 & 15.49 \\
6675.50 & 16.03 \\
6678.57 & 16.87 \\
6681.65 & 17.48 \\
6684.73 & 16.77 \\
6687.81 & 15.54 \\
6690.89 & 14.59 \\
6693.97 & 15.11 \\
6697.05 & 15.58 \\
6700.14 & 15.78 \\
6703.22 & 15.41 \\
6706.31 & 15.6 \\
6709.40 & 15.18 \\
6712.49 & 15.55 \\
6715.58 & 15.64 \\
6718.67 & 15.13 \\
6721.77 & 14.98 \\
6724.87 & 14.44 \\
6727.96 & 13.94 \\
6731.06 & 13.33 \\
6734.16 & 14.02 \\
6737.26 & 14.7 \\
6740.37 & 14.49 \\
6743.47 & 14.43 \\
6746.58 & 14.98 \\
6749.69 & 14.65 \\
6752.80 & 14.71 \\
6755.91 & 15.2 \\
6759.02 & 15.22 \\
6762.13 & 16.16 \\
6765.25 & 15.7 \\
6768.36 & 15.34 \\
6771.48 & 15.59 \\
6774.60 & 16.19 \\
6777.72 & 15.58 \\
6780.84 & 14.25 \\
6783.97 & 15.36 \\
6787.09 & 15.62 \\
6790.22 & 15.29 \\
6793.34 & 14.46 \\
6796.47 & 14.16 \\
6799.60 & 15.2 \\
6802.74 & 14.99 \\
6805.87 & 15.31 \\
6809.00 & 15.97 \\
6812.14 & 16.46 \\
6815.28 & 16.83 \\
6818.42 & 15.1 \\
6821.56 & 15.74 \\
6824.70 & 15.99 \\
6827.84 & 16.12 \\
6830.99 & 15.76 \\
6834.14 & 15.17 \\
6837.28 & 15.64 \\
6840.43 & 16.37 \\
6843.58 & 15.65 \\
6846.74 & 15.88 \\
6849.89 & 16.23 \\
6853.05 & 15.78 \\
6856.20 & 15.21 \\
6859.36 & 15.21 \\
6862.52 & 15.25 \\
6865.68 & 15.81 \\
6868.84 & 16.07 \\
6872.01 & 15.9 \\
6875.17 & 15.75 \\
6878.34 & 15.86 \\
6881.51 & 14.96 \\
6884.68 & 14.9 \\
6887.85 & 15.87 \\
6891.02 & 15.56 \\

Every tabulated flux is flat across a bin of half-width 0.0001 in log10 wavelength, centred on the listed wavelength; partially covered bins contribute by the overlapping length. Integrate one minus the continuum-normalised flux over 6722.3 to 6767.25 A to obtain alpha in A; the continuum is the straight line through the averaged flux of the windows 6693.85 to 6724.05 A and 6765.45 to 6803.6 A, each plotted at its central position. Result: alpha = 1.7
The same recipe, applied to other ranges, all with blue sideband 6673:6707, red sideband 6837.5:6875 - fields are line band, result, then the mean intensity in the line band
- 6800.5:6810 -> 0.3 A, 15.4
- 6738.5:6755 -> 1.2 A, 14.7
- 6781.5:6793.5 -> 0.5 A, 15.2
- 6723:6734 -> 1.3 A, 14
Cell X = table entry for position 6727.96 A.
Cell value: 13.94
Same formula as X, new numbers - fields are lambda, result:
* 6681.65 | 17.48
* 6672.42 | 15.49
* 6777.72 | 15.58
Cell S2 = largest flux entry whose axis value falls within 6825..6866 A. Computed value 16.37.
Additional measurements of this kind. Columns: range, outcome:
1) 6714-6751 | 15.64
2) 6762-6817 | 16.83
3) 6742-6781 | 16.19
